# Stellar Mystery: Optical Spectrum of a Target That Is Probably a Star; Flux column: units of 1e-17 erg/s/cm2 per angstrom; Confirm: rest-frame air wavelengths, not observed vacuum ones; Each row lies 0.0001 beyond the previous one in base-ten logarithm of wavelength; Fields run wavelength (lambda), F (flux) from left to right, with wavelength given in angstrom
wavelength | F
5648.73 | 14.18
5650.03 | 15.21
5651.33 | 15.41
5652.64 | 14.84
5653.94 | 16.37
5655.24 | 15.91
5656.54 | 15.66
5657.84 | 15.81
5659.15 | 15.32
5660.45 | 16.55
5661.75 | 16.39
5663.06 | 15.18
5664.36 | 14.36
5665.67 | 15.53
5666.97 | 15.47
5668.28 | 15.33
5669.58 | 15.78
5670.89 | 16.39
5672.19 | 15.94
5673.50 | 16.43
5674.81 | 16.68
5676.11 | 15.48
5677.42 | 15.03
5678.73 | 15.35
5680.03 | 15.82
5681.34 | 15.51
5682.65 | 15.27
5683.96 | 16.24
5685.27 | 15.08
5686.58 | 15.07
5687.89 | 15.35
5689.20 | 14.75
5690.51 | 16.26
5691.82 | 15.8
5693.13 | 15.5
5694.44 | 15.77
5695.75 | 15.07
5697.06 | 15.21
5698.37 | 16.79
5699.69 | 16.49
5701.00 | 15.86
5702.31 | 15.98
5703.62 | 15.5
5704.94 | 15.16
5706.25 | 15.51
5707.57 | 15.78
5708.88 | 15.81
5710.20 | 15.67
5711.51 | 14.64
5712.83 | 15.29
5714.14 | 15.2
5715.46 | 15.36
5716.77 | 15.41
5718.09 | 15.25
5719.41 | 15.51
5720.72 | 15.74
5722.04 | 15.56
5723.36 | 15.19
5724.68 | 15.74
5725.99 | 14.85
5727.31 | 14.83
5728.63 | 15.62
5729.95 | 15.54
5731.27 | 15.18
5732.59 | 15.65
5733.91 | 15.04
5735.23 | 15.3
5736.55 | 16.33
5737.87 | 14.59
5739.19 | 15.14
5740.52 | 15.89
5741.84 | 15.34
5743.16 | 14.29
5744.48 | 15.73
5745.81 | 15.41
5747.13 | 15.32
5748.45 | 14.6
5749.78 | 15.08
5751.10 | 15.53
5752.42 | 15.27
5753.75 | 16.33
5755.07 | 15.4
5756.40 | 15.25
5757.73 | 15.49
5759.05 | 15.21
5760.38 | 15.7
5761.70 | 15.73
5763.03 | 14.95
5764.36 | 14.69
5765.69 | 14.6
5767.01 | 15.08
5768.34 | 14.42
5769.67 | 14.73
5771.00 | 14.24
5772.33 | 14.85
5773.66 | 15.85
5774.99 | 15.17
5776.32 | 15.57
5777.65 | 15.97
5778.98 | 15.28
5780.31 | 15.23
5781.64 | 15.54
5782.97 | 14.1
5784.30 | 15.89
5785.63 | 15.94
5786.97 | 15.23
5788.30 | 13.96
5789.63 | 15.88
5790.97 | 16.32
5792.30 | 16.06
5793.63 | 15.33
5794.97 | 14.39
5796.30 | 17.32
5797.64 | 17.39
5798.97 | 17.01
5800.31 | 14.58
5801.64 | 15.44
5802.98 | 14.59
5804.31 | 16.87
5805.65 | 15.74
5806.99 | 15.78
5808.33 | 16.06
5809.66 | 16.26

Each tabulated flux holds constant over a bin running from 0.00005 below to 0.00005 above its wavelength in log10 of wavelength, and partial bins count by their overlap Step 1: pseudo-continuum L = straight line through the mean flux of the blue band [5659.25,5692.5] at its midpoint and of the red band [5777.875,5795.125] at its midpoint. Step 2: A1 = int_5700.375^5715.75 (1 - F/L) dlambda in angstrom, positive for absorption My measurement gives 0.07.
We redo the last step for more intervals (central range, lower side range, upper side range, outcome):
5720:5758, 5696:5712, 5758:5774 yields -0.12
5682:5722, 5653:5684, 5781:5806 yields 0.42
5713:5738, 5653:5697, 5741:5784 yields 0.01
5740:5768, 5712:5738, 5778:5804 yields 0.35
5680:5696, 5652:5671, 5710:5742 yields 0.02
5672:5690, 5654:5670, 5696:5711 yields 0.15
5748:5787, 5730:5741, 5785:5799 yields 1.01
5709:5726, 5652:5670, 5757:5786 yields 0.02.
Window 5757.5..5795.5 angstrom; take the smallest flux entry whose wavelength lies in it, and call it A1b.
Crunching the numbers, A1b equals 13.96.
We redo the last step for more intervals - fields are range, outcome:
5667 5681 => 15.03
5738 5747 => 14.29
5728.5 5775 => 14.24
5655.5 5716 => 14.36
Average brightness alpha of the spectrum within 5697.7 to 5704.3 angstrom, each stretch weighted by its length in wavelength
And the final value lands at 16.1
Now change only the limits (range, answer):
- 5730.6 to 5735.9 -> 15.3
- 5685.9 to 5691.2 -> 15.4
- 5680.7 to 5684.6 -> 15.7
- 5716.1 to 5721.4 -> 15.5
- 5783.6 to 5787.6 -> 15.7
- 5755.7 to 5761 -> 15.4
